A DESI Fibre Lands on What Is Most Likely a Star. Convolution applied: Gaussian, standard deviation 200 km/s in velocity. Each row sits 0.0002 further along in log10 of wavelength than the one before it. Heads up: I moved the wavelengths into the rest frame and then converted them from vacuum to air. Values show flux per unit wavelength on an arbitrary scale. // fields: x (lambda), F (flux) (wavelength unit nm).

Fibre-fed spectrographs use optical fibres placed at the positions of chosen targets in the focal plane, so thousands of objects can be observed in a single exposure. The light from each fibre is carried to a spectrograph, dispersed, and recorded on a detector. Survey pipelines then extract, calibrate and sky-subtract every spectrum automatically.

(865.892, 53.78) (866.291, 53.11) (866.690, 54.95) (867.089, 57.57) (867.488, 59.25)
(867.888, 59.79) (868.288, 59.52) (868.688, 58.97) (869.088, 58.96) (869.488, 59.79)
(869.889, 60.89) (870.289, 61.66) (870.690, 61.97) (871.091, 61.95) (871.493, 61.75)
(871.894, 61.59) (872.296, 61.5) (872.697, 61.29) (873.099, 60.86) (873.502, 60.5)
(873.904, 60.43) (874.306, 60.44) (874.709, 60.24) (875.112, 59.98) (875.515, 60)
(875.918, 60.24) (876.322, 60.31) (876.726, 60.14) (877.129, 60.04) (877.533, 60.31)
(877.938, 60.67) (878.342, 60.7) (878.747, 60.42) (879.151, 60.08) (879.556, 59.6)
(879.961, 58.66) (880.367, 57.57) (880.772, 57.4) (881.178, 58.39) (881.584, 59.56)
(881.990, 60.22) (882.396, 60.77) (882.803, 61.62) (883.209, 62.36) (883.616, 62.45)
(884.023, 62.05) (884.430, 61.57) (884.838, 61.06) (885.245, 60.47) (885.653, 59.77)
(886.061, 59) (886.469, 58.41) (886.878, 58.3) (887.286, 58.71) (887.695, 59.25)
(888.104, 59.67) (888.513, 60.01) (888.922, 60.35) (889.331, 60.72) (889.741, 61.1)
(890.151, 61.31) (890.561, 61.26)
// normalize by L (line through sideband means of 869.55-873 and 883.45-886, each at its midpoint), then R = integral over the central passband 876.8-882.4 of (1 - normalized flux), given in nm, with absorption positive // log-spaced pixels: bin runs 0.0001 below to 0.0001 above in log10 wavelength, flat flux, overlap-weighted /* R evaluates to 0.15 nm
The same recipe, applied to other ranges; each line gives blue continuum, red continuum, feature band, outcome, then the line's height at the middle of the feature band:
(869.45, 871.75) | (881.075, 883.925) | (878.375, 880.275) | 0.043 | 61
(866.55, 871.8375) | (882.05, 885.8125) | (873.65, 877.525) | 0.019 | 60.5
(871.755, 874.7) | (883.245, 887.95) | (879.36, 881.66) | 0.076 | 60.5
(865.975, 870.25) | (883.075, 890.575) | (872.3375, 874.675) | -0.073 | 58.9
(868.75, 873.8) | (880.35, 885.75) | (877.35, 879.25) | 0.007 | 60.7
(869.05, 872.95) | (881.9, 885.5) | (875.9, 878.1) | 0.037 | 61.3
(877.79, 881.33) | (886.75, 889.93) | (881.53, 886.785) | -0.101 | 59.6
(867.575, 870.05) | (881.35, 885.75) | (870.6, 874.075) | -0.078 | 60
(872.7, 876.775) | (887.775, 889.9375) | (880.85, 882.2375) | 0.025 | 60.3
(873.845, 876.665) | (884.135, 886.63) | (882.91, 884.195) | -0.044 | 60.2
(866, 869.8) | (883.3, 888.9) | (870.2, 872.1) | -0.112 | 58.4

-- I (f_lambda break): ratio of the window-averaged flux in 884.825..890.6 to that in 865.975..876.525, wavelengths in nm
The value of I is 1.0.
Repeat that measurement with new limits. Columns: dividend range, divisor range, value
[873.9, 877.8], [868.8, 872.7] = 0.99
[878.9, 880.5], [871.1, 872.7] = 0.96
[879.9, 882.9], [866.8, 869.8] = 1.00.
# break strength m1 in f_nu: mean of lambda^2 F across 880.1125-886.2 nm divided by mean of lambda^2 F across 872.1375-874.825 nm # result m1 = 1.01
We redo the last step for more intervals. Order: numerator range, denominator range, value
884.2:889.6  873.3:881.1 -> 1.02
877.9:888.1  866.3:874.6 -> 1.03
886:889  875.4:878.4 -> 1.01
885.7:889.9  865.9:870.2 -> 1.07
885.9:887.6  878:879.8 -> 0.99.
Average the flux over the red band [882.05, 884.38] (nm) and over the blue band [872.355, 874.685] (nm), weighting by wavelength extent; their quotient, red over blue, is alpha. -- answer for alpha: 1.02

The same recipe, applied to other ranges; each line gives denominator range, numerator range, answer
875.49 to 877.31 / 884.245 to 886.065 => 1.01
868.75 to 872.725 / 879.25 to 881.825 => 0.96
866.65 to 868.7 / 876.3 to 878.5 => 1.03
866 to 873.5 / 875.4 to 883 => 1.00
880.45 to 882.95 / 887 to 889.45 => 1.00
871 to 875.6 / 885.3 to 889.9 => 0.98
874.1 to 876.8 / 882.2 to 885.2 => 1.02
